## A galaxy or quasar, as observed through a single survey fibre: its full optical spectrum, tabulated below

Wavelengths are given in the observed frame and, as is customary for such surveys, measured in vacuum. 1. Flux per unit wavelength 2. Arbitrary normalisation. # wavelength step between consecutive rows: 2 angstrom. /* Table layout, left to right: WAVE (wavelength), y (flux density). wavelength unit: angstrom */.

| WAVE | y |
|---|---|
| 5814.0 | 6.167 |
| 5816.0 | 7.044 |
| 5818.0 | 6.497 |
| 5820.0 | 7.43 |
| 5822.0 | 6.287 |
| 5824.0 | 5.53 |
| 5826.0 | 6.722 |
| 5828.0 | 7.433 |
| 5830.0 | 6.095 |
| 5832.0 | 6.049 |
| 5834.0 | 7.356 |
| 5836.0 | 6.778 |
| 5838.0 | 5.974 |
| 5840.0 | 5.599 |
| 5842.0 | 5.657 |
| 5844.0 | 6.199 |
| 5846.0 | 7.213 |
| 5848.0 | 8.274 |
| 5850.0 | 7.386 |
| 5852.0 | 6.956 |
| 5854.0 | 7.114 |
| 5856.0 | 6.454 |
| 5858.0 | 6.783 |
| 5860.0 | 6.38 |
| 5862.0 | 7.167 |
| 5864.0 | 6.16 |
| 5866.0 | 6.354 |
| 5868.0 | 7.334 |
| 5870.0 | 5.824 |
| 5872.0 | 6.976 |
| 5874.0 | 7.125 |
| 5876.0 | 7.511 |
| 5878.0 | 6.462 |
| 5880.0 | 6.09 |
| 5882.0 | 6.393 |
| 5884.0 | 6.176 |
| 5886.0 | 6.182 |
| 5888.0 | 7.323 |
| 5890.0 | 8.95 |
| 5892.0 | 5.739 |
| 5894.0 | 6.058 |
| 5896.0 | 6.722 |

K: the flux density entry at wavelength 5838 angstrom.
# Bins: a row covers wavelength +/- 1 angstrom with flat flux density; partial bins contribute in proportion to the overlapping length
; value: 5.974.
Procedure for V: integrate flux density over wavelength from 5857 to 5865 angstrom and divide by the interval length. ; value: 6.62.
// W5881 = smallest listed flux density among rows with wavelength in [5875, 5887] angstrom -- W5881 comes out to 6.09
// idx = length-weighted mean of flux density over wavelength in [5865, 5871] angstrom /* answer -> 6.5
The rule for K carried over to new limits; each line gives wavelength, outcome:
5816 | 7.044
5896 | 6.722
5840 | 5.599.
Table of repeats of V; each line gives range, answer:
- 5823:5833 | 6.37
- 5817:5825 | 6.44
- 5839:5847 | 6.17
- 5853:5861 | 6.68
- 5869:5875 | 6.64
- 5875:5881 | 6.69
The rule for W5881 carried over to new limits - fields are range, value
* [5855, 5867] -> 6.16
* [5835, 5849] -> 5.599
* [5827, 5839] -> 5.974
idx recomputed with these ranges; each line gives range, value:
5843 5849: 7.23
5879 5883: 6.24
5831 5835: 6.7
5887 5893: 7.34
